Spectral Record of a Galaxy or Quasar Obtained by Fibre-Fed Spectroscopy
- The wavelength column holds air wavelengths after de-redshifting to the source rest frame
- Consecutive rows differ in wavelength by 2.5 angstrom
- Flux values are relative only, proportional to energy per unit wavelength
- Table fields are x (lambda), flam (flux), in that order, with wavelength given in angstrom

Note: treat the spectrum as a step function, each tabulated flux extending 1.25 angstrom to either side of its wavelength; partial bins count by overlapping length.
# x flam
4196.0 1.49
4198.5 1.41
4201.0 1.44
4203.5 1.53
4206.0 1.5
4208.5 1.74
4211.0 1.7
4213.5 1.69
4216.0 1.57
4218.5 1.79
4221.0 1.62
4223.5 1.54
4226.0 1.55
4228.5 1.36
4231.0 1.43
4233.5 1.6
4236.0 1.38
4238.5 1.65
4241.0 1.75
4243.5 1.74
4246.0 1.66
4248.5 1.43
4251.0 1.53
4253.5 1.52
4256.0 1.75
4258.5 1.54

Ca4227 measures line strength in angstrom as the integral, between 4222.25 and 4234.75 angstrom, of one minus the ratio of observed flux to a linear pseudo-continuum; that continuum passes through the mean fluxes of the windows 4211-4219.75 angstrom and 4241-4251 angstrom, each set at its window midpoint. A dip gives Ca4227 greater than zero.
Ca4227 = 1.2 angstrom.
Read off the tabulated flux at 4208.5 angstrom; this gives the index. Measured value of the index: 1.74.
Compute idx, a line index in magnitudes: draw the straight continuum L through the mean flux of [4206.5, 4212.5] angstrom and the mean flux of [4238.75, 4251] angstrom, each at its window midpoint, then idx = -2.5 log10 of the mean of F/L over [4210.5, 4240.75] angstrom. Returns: 0.060 mag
